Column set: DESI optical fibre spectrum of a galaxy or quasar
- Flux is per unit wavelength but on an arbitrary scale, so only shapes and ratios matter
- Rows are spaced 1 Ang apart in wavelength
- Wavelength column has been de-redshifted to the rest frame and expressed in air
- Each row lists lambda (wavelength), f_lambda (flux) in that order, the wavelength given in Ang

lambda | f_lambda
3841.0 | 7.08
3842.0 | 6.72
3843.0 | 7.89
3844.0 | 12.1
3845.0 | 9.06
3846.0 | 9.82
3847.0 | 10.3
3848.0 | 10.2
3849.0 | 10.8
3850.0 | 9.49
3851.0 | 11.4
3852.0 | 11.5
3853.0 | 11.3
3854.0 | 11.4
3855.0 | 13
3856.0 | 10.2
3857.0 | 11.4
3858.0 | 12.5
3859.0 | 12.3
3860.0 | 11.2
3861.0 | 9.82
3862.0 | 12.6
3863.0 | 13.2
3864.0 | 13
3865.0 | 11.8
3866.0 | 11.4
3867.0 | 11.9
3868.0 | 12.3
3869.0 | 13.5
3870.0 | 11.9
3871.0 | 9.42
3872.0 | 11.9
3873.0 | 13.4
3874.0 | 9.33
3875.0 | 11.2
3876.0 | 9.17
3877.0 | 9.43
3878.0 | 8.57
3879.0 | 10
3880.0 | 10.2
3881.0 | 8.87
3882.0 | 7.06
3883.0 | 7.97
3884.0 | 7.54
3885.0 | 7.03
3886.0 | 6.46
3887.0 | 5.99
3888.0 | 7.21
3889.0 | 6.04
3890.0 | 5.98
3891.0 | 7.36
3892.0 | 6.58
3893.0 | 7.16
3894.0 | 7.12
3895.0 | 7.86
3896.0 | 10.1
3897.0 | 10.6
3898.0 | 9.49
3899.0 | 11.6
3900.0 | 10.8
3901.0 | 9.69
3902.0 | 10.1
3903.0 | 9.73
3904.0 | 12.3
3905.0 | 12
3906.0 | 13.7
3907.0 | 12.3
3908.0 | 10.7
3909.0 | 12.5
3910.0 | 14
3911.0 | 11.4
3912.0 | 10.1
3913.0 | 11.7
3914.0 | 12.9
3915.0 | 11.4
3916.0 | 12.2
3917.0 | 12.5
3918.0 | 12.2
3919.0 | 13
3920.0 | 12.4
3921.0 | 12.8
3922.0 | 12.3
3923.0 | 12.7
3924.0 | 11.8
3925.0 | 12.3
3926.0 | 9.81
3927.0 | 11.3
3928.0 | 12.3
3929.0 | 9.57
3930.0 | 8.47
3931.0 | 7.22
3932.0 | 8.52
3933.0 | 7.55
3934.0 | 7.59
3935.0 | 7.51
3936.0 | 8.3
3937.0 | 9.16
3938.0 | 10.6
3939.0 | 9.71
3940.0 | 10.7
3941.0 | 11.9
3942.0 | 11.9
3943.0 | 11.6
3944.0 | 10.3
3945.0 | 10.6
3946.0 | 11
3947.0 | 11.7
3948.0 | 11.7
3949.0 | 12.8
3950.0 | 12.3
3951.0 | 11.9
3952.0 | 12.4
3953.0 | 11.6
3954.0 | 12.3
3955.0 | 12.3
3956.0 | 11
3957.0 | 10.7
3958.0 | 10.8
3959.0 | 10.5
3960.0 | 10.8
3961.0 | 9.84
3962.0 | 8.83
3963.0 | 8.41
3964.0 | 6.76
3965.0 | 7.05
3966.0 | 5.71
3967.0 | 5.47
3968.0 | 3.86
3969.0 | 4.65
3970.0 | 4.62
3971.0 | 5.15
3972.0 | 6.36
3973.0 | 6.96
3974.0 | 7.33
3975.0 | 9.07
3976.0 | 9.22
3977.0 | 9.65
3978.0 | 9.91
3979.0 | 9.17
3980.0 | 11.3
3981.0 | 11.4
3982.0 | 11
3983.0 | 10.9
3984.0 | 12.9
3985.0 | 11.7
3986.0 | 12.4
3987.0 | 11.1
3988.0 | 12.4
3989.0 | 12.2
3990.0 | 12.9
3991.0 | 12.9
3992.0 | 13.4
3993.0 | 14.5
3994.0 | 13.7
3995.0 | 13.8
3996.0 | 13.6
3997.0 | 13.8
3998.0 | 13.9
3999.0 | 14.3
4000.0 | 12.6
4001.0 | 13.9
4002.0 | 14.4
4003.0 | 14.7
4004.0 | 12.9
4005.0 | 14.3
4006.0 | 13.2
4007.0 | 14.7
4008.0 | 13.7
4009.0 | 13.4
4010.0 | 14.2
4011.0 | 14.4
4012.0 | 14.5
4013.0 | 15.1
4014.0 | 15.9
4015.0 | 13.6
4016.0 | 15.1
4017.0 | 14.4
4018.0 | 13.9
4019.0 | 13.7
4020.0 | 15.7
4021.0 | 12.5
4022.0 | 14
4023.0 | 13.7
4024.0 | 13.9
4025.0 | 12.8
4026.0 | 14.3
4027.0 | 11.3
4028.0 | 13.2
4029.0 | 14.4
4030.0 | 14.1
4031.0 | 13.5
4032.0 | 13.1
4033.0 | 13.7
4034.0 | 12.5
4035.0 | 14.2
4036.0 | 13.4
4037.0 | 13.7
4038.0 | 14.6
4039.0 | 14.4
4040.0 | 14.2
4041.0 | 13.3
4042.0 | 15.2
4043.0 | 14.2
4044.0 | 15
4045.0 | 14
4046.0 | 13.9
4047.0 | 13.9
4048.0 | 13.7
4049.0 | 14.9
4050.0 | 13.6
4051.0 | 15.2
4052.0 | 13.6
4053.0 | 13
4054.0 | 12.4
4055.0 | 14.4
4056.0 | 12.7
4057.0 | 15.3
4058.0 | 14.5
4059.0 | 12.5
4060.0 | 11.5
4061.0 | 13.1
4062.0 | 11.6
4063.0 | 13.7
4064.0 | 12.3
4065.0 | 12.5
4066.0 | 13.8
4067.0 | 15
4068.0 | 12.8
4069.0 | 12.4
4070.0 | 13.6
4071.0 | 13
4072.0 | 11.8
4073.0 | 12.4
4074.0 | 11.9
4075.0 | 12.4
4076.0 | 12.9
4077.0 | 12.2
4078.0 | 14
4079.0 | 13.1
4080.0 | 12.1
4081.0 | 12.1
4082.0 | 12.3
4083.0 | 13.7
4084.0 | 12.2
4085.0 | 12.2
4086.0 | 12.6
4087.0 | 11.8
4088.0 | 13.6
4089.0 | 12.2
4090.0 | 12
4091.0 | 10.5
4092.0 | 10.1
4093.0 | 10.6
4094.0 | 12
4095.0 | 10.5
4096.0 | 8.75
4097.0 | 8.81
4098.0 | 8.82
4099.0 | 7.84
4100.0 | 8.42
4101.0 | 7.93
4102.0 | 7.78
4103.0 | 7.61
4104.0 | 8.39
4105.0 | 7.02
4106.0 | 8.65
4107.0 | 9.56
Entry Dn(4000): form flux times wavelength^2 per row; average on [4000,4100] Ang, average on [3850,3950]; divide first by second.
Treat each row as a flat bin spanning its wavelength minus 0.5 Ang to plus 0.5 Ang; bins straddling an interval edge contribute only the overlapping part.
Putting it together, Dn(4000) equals 1.35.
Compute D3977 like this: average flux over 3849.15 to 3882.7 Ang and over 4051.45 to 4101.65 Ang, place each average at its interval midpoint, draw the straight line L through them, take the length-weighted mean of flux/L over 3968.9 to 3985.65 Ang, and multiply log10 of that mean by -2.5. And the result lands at 0.27 mag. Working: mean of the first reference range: 11.1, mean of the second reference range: 12.1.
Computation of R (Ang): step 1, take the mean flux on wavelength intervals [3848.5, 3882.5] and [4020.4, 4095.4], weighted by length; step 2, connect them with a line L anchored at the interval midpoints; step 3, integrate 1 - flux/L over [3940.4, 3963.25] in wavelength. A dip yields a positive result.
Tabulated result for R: 1.48 Ang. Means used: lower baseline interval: 11.1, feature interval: 11.2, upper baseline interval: 13.1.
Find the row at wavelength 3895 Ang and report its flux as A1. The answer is 7.86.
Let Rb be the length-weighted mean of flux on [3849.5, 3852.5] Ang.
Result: 10.8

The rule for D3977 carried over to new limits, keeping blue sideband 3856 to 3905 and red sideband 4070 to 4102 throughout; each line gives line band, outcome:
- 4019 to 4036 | -0.23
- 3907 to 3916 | -0.18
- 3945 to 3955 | -0.15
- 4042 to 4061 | -0.23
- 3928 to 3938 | 0.20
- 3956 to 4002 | 0.03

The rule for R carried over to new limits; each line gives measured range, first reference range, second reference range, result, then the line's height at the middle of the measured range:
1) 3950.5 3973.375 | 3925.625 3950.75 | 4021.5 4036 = 4.9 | 11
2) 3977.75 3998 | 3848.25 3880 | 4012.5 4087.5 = 0.7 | 12.7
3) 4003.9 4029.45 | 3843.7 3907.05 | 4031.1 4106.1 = -4.8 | 11.8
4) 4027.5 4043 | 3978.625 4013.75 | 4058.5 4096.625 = -1.3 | 12.7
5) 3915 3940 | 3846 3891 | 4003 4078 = 1.9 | 11.4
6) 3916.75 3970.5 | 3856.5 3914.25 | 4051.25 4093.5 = 4.3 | 11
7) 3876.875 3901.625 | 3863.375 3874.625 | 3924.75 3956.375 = 6.9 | 11.5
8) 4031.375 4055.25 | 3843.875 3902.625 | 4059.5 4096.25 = -4.0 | 11.9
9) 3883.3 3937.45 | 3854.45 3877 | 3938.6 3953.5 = 7.2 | 11.5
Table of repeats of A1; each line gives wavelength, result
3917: 12.5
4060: 11.5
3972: 6.36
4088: 13.6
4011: 14.4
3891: 7.36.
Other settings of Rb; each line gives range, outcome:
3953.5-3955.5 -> 12.3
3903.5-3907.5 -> 12.6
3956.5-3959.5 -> 10.7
